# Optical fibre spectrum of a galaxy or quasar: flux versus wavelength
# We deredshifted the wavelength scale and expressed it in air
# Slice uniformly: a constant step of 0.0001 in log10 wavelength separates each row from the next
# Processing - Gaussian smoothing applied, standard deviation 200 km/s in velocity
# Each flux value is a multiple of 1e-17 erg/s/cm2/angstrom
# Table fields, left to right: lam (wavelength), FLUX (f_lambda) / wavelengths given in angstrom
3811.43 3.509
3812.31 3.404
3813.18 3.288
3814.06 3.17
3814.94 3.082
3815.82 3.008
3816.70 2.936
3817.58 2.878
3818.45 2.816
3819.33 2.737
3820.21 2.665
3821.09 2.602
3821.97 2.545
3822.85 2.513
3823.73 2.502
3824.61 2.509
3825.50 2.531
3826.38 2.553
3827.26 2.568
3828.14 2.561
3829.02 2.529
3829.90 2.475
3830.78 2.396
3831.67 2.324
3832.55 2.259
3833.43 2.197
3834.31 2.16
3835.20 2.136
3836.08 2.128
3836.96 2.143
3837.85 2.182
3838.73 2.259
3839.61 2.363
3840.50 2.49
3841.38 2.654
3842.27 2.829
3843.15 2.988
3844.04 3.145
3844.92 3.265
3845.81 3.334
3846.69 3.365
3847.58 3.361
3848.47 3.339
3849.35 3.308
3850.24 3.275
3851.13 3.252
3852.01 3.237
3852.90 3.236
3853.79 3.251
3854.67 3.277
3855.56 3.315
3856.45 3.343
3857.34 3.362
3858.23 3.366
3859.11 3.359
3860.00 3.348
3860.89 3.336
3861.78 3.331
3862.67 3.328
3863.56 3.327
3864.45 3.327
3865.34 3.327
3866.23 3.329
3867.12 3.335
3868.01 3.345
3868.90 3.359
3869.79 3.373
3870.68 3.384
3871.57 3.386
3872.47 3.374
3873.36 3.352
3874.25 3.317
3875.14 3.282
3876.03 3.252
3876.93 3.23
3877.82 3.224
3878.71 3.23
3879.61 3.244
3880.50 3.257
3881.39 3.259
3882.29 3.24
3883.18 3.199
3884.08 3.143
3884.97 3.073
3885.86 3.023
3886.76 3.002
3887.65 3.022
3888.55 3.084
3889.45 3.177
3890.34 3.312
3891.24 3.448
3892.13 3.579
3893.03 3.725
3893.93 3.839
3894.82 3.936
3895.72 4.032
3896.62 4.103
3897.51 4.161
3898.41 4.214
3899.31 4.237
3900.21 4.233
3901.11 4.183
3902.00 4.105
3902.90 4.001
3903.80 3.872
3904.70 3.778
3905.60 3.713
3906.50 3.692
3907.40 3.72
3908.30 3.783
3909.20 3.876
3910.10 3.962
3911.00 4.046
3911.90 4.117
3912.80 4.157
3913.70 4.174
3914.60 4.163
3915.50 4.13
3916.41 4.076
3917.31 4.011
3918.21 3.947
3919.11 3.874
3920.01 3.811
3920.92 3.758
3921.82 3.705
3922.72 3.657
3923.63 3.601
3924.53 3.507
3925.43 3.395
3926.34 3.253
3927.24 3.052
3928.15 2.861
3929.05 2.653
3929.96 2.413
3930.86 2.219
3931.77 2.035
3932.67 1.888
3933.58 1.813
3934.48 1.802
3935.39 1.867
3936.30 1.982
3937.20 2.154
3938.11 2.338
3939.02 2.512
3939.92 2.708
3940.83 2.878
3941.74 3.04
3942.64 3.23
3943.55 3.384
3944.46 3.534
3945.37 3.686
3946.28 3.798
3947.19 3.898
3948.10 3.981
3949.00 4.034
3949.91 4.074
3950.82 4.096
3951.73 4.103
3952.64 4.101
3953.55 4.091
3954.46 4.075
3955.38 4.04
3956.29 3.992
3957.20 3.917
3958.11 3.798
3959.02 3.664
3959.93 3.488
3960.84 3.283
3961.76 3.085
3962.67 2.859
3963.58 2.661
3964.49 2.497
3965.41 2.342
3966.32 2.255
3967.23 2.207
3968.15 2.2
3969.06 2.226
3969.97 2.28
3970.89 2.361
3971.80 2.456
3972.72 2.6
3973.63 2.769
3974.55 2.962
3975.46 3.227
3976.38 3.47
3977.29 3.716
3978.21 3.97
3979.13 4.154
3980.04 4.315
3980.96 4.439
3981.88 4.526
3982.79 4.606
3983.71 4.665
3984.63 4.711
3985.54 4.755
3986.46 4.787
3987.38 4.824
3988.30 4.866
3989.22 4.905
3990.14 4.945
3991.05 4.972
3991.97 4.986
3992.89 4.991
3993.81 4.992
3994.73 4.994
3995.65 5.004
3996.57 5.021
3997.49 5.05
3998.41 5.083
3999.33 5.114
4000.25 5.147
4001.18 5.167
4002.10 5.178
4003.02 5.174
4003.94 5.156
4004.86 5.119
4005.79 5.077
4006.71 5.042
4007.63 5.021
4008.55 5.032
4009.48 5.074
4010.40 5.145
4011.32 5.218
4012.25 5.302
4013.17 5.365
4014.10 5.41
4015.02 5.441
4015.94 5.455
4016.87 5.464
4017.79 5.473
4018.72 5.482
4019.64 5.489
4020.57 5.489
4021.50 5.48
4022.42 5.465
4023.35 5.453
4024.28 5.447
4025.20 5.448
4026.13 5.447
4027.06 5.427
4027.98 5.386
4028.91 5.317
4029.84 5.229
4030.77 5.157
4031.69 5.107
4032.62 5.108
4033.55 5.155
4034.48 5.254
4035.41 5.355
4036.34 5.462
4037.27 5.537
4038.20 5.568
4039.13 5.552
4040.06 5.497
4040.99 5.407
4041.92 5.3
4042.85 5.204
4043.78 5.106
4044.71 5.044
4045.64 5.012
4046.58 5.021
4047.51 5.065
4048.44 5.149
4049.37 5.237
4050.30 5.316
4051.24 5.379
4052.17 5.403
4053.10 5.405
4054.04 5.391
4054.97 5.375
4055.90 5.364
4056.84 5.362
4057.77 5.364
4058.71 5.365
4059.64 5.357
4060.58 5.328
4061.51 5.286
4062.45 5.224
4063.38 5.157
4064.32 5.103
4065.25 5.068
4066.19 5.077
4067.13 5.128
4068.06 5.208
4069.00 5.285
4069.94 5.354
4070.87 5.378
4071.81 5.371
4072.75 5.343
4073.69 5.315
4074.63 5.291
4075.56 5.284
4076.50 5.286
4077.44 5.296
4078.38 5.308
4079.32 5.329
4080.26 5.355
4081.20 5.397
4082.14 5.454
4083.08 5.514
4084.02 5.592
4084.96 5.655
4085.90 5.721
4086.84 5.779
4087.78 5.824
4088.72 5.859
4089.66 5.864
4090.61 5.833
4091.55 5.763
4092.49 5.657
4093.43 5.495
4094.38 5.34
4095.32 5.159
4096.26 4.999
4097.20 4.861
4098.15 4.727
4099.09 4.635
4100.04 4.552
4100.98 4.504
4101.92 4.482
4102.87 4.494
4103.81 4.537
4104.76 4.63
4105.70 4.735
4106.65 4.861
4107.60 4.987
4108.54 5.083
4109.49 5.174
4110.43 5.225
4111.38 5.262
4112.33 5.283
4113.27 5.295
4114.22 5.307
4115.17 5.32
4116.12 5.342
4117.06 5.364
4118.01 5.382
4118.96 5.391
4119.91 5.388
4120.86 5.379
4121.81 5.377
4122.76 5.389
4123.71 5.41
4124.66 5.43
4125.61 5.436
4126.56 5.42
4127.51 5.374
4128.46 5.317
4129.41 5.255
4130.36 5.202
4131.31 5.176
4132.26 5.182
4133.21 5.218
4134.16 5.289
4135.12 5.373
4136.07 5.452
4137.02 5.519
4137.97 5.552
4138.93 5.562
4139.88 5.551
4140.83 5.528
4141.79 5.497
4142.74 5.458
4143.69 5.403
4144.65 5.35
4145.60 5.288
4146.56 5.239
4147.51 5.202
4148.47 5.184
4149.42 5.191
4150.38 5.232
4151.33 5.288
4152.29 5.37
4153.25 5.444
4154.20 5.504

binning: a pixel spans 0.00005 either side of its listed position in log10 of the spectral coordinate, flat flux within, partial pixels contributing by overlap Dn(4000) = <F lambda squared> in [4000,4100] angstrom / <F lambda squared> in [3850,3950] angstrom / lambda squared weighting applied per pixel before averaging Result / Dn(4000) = 1.7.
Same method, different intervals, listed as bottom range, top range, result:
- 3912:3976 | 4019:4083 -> 1.76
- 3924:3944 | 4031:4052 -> 2.14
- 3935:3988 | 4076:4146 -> 1.67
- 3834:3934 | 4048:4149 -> 1.76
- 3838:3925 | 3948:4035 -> 1.35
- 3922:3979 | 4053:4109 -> 1.82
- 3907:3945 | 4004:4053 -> 1.74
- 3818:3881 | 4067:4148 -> 2.03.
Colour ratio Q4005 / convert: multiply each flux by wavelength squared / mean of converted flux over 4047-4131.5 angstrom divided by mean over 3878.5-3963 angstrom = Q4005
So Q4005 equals 1.65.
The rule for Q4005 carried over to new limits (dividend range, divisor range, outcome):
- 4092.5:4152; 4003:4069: 1.03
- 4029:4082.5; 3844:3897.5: 1.73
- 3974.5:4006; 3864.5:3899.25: 1.46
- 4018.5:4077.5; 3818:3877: 1.99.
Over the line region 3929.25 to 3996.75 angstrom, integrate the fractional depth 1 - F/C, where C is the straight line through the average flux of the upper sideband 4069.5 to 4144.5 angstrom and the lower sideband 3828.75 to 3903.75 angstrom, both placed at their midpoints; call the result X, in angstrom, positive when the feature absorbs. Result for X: 9.58 angstrom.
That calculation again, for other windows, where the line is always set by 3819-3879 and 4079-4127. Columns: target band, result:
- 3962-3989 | 4.4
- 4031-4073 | -4.2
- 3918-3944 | 5.8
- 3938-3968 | 4.0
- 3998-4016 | -3.2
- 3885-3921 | -3.8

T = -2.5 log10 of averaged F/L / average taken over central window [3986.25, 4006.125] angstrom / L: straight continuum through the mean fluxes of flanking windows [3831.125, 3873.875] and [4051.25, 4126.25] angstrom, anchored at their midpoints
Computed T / -0.14 mag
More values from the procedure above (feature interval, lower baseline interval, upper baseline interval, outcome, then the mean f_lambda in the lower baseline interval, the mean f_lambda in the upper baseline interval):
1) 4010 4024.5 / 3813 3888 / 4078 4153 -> -0.22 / 2.99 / 5.29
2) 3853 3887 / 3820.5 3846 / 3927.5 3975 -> -0.23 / 2.51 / 2.98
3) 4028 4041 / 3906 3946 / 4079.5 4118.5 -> -0.19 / 3.24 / 5.23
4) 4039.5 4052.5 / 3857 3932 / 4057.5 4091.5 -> -0.03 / 3.52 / 5.4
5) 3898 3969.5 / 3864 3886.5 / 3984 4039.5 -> 0.20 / 3.27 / 5.2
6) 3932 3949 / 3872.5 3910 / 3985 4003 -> 0.45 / 3.57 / 4.99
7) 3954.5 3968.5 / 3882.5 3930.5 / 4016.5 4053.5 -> 0.37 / 3.67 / 5.33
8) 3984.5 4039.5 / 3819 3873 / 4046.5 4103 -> -0.12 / 2.93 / 5.29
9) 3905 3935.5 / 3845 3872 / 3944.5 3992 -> 0.04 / 3.33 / 3.69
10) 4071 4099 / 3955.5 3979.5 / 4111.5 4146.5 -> -0.15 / 3.03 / 5.37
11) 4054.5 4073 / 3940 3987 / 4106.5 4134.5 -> -0.14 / 3.51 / 5.29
